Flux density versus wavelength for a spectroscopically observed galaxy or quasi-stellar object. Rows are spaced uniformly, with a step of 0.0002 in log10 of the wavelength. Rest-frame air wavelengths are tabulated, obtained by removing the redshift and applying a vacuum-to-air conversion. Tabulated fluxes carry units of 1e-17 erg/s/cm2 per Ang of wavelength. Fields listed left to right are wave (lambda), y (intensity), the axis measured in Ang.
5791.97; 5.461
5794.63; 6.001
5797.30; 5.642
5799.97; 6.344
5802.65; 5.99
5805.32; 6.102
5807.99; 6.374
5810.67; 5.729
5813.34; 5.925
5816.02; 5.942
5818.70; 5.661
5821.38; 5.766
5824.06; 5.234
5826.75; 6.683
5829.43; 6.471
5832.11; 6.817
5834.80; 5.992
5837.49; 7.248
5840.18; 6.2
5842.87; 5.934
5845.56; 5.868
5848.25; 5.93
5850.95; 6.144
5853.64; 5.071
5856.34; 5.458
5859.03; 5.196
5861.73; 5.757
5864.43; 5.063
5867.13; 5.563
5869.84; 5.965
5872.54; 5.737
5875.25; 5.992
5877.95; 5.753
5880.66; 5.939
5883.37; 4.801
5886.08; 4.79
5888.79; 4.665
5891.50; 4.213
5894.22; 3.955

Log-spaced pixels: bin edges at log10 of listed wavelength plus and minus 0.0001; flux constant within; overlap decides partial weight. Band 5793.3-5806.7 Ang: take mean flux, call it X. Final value 6.02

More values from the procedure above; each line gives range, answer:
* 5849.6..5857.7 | 5.56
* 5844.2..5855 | 5.75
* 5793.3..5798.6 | 5.83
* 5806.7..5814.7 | 6.01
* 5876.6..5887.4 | 5.32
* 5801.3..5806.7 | 6.05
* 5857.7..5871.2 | 5.51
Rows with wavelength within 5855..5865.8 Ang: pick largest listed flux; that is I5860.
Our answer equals 5.757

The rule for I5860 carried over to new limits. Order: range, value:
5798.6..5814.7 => 6.374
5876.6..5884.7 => 5.939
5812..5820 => 5.942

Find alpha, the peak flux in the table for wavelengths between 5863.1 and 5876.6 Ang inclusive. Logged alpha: 5.992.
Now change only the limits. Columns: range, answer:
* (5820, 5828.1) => 6.683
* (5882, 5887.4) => 4.801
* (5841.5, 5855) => 6.144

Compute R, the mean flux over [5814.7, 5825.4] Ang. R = 5.65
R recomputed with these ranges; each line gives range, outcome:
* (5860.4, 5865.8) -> 5.41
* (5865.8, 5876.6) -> 5.81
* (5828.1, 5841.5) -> 6.55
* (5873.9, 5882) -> 5.9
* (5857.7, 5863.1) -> 5.47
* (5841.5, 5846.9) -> 5.9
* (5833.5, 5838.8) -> 6.62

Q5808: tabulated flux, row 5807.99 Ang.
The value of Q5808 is 6.374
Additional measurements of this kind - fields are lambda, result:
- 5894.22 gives 3.955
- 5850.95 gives 6.144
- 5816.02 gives 5.942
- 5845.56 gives 5.868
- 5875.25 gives 5.992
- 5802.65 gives 5.99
